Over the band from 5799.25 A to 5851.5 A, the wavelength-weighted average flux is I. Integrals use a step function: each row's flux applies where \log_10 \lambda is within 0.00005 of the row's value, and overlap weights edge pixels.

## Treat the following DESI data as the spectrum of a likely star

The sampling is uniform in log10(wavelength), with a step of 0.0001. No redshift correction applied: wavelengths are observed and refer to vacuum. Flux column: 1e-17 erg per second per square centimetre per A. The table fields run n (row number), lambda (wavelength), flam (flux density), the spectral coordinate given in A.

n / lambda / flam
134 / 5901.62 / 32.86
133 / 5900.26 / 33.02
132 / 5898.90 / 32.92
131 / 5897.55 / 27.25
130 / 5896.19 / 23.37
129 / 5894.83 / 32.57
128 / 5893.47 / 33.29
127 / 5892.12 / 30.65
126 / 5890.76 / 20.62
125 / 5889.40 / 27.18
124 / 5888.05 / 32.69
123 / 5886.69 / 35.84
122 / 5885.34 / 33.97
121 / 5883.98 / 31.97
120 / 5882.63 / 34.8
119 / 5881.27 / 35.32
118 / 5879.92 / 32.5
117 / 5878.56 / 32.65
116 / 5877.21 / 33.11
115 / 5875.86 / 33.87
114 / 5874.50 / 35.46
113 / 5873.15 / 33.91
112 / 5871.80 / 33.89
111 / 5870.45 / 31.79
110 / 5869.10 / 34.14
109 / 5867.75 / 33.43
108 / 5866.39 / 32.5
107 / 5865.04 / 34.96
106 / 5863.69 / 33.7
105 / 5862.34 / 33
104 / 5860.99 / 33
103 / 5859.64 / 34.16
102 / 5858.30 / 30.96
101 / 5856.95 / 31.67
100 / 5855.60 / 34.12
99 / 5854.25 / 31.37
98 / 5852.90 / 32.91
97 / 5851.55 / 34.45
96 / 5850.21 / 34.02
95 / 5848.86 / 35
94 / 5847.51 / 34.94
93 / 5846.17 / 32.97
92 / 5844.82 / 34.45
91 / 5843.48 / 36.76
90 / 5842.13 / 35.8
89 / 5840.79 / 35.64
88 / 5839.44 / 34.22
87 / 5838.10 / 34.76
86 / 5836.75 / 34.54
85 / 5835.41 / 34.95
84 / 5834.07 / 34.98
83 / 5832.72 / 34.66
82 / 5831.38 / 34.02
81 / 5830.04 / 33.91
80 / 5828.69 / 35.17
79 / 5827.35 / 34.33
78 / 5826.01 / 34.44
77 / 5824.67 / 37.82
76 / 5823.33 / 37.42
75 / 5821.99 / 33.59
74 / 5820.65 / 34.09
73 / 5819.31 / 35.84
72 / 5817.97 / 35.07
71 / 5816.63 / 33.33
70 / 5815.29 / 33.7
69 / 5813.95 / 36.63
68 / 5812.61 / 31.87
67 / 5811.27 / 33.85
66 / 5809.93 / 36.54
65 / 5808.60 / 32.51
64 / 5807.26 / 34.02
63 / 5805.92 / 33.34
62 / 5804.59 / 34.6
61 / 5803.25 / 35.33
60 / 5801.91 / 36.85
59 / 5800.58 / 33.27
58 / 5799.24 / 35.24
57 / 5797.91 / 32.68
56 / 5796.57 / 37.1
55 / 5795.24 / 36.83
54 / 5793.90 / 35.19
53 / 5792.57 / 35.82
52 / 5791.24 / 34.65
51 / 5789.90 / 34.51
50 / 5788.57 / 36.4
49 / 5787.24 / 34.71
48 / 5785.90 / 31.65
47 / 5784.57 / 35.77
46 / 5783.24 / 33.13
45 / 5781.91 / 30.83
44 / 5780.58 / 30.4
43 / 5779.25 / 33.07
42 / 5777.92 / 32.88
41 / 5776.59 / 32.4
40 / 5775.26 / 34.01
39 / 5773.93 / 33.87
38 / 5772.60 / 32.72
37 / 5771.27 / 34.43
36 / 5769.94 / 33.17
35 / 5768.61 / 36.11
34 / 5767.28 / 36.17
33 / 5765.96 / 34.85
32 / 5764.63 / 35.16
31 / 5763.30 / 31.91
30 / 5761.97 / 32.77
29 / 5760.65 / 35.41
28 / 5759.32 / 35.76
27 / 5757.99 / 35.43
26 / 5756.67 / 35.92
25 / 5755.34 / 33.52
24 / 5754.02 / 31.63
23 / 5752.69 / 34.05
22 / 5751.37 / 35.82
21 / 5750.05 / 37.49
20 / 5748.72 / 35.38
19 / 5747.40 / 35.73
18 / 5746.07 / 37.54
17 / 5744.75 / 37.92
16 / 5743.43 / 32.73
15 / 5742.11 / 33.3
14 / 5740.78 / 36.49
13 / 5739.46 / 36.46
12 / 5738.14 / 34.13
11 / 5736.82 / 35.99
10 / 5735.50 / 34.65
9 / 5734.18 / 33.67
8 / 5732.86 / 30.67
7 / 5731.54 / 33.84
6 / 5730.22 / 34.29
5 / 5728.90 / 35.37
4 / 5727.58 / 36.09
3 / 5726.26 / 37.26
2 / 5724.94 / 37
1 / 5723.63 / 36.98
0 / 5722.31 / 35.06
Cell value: 34.7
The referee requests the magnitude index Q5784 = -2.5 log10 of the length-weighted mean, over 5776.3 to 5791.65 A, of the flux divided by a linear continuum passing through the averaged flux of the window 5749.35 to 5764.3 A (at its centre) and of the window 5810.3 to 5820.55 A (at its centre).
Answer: 0.03 mag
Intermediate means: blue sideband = 34.5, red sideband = 34.4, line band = 33.4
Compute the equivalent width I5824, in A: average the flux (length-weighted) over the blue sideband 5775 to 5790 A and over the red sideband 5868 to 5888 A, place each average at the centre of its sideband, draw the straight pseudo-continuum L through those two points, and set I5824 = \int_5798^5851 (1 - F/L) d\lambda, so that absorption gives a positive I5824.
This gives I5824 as -1.9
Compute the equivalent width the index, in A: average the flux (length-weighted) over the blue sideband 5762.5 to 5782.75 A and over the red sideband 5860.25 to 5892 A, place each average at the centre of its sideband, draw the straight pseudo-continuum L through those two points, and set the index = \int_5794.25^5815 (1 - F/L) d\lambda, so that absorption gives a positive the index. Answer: -0.9 A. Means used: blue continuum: 33.5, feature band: 34.7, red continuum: 32.7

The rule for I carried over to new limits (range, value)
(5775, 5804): 34.2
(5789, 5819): 34.7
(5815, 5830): 35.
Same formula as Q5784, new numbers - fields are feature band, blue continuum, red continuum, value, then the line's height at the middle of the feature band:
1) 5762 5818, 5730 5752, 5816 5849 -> 0.03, 35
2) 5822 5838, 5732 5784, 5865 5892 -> -0.06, 33.3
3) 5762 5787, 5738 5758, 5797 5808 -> 0.04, 34.9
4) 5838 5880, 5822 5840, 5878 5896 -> -0.02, 33.3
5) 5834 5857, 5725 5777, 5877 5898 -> -0.07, 32.2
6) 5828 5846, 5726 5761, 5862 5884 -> -0.03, 34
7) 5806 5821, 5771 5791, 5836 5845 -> 0.00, 34.4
